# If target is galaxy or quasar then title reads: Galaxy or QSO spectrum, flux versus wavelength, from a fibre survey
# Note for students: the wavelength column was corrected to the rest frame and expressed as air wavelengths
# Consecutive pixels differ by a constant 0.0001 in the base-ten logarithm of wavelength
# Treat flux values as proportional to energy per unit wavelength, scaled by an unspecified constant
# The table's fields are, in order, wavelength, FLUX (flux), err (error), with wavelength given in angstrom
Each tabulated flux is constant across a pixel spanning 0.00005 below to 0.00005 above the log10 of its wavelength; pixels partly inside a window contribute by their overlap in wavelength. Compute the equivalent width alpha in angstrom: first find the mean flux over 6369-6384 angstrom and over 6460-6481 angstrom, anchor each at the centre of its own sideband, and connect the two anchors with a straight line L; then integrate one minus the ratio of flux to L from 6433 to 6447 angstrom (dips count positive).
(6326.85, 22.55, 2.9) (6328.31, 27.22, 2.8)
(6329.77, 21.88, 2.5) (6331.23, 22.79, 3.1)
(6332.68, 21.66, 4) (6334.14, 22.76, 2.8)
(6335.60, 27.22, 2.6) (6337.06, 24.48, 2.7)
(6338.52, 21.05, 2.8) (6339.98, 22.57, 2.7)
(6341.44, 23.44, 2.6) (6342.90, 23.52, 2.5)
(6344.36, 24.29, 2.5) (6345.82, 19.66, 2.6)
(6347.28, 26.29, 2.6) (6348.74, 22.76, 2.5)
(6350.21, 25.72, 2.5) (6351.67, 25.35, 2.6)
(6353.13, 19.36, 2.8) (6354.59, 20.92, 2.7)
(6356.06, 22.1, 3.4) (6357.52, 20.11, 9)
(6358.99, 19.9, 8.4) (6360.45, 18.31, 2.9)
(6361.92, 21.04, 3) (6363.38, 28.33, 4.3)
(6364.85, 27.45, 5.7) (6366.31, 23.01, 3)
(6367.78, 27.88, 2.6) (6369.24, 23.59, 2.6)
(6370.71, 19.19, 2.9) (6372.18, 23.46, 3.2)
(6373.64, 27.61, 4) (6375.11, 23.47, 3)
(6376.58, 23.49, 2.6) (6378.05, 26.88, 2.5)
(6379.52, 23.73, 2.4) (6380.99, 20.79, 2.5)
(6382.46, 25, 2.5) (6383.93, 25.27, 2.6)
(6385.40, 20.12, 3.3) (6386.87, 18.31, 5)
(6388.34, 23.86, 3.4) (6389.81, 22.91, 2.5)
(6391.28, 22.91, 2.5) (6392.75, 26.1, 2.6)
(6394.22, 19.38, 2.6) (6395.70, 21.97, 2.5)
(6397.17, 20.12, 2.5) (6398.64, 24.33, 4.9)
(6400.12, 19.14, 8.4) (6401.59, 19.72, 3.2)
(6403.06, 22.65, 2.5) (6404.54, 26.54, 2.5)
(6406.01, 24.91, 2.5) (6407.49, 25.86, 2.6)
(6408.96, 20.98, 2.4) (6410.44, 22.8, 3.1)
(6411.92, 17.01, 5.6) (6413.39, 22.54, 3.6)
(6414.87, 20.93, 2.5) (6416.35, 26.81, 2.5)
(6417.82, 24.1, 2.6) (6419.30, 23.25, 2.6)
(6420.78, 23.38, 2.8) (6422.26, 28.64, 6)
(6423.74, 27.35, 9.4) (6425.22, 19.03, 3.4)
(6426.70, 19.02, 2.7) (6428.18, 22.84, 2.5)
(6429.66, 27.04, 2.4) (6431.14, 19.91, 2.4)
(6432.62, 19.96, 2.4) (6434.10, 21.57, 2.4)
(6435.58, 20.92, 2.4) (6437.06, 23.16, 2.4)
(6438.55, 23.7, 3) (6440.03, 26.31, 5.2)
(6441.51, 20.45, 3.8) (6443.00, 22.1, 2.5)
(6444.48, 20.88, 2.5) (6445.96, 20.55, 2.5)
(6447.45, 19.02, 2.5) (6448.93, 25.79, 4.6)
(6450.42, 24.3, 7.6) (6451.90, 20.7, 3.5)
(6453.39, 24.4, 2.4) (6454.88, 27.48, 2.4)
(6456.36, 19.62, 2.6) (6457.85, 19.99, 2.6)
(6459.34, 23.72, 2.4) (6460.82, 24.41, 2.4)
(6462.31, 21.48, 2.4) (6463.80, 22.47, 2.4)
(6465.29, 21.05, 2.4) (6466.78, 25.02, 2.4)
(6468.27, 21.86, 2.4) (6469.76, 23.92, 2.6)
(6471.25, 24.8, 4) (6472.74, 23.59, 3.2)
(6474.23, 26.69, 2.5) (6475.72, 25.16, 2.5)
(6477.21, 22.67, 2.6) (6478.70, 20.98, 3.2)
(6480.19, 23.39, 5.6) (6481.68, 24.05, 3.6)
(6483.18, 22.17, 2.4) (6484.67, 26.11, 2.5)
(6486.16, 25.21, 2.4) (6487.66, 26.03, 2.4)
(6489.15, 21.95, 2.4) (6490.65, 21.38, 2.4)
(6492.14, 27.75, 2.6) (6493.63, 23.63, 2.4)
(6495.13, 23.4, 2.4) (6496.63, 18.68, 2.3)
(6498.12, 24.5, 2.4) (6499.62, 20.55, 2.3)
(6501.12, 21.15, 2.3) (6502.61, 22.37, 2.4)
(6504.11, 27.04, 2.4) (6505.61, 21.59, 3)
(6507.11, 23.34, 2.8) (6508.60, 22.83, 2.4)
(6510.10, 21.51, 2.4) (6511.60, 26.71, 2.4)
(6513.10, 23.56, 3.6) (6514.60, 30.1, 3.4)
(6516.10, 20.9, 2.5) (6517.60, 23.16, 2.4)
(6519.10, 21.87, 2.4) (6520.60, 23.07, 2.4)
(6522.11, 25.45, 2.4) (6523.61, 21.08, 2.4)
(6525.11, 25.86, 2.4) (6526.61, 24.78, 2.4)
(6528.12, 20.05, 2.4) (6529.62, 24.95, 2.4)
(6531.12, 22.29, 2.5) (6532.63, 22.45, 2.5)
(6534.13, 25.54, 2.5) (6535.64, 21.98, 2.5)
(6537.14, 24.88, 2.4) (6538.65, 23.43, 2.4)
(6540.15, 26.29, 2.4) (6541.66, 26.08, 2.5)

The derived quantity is 0.9 angstrom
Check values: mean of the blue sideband 23.8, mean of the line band 22.1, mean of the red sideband 23.4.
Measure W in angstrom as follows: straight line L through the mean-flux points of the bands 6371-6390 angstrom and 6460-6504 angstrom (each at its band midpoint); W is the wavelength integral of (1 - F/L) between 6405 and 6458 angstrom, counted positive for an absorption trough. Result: 1.4 angstrom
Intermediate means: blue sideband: 23.4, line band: 22.8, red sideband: 23.4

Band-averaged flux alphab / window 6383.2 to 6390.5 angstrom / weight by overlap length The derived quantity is 22.1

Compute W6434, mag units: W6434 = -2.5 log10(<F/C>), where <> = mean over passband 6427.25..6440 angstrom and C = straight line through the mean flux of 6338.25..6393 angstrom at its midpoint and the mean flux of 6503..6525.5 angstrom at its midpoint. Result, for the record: 0.04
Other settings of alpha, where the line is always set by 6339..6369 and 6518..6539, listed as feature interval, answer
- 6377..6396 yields 0.2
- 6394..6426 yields 0.5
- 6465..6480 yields -0.2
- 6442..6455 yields 0.4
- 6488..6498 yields 0.1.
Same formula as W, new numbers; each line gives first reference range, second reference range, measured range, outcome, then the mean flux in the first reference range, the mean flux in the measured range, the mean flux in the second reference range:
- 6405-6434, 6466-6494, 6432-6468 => 1.6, 23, 22.5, 24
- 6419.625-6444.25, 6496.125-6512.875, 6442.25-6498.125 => -0.8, 22.8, 23.2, 22.8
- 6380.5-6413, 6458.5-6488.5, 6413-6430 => -0.7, 22.3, 23.7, 23.7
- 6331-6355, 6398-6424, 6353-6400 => 0.9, 23.2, 22.8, 23.3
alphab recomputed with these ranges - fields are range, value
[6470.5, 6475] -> 25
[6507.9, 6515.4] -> 24.9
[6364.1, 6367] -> 25.3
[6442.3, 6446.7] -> 21.2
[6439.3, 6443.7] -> 22.9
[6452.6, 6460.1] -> 23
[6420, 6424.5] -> 26.4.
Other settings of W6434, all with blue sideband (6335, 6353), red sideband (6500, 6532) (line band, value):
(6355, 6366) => 0.058 mag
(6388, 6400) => 0.054 mag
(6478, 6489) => -0.018 mag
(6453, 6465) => 0.033 mag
